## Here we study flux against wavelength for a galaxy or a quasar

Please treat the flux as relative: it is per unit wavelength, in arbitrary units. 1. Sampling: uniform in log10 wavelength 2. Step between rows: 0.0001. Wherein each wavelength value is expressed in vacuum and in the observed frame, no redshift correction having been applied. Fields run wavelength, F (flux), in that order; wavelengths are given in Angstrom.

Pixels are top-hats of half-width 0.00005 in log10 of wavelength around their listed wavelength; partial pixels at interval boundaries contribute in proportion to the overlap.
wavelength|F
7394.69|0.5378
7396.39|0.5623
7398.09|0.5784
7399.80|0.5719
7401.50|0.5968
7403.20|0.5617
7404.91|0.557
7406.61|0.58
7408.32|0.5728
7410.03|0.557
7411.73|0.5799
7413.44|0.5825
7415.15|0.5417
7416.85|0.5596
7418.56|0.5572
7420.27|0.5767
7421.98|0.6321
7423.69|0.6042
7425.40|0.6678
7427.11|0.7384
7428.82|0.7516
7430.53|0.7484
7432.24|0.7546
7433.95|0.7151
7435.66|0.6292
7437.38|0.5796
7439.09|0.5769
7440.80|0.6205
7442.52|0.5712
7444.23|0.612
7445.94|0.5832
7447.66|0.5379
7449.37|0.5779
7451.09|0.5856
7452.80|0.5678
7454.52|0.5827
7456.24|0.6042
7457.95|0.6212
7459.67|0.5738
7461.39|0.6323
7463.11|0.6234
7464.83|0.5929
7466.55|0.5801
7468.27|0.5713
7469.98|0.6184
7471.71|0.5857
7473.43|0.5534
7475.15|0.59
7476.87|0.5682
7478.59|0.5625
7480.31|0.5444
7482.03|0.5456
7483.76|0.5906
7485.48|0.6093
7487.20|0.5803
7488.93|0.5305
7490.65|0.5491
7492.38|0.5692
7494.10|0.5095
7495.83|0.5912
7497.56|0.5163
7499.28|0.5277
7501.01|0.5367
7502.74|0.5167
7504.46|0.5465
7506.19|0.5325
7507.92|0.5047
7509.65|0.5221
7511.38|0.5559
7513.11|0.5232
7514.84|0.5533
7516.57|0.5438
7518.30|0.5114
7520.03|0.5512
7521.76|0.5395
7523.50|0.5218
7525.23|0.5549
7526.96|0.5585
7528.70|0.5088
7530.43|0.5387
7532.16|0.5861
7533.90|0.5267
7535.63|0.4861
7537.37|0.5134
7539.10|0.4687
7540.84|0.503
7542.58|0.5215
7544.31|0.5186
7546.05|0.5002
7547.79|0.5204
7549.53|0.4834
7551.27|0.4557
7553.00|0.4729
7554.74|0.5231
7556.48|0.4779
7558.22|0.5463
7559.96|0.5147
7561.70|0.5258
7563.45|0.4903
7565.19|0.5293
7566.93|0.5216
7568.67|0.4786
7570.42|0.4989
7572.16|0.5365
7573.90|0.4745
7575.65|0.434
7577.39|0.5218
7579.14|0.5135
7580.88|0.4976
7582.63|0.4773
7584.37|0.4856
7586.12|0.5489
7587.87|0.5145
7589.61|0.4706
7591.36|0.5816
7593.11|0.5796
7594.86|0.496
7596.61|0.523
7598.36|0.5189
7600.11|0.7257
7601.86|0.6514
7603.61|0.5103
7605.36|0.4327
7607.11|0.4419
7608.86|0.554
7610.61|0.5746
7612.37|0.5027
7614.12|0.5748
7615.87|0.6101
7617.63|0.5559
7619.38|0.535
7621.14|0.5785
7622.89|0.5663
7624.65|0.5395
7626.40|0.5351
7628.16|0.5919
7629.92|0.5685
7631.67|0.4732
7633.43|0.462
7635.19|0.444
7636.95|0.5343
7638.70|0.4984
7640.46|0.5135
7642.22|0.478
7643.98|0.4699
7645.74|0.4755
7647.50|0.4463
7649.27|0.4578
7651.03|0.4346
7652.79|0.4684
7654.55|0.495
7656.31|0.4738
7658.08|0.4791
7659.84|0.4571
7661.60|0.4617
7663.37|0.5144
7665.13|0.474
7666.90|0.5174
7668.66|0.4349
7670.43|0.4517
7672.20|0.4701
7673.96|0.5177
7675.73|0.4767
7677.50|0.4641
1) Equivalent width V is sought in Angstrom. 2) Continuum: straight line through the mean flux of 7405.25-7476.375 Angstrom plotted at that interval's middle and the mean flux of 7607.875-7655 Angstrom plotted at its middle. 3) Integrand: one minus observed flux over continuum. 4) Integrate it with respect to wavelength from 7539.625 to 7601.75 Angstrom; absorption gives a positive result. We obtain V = 3.34 Angstrom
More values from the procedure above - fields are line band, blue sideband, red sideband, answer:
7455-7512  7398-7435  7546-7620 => 1.4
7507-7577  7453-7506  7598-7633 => 5.8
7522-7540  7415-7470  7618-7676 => 1.2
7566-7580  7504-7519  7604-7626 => 1.0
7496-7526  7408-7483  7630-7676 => 1.6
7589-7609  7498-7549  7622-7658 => -1.3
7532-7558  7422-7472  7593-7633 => 3.4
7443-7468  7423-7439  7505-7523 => 1.9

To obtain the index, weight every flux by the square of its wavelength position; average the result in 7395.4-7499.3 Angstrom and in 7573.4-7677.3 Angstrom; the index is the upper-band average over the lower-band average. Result 0.90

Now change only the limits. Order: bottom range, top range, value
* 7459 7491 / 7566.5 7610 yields 0.92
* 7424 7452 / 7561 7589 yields 0.81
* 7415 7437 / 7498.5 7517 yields 0.83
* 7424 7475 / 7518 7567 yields 0.86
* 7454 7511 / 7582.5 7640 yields 0.98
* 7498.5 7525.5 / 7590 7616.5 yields 1.06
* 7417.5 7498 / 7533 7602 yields 0.88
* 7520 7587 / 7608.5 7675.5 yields 1.01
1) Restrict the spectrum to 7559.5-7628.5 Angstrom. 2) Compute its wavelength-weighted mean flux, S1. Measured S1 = 0.53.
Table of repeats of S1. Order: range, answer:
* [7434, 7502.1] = 0.578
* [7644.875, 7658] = 0.465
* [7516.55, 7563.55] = 0.516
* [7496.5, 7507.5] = 0.53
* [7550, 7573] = 0.505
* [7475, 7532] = 0.546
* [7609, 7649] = 0.523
